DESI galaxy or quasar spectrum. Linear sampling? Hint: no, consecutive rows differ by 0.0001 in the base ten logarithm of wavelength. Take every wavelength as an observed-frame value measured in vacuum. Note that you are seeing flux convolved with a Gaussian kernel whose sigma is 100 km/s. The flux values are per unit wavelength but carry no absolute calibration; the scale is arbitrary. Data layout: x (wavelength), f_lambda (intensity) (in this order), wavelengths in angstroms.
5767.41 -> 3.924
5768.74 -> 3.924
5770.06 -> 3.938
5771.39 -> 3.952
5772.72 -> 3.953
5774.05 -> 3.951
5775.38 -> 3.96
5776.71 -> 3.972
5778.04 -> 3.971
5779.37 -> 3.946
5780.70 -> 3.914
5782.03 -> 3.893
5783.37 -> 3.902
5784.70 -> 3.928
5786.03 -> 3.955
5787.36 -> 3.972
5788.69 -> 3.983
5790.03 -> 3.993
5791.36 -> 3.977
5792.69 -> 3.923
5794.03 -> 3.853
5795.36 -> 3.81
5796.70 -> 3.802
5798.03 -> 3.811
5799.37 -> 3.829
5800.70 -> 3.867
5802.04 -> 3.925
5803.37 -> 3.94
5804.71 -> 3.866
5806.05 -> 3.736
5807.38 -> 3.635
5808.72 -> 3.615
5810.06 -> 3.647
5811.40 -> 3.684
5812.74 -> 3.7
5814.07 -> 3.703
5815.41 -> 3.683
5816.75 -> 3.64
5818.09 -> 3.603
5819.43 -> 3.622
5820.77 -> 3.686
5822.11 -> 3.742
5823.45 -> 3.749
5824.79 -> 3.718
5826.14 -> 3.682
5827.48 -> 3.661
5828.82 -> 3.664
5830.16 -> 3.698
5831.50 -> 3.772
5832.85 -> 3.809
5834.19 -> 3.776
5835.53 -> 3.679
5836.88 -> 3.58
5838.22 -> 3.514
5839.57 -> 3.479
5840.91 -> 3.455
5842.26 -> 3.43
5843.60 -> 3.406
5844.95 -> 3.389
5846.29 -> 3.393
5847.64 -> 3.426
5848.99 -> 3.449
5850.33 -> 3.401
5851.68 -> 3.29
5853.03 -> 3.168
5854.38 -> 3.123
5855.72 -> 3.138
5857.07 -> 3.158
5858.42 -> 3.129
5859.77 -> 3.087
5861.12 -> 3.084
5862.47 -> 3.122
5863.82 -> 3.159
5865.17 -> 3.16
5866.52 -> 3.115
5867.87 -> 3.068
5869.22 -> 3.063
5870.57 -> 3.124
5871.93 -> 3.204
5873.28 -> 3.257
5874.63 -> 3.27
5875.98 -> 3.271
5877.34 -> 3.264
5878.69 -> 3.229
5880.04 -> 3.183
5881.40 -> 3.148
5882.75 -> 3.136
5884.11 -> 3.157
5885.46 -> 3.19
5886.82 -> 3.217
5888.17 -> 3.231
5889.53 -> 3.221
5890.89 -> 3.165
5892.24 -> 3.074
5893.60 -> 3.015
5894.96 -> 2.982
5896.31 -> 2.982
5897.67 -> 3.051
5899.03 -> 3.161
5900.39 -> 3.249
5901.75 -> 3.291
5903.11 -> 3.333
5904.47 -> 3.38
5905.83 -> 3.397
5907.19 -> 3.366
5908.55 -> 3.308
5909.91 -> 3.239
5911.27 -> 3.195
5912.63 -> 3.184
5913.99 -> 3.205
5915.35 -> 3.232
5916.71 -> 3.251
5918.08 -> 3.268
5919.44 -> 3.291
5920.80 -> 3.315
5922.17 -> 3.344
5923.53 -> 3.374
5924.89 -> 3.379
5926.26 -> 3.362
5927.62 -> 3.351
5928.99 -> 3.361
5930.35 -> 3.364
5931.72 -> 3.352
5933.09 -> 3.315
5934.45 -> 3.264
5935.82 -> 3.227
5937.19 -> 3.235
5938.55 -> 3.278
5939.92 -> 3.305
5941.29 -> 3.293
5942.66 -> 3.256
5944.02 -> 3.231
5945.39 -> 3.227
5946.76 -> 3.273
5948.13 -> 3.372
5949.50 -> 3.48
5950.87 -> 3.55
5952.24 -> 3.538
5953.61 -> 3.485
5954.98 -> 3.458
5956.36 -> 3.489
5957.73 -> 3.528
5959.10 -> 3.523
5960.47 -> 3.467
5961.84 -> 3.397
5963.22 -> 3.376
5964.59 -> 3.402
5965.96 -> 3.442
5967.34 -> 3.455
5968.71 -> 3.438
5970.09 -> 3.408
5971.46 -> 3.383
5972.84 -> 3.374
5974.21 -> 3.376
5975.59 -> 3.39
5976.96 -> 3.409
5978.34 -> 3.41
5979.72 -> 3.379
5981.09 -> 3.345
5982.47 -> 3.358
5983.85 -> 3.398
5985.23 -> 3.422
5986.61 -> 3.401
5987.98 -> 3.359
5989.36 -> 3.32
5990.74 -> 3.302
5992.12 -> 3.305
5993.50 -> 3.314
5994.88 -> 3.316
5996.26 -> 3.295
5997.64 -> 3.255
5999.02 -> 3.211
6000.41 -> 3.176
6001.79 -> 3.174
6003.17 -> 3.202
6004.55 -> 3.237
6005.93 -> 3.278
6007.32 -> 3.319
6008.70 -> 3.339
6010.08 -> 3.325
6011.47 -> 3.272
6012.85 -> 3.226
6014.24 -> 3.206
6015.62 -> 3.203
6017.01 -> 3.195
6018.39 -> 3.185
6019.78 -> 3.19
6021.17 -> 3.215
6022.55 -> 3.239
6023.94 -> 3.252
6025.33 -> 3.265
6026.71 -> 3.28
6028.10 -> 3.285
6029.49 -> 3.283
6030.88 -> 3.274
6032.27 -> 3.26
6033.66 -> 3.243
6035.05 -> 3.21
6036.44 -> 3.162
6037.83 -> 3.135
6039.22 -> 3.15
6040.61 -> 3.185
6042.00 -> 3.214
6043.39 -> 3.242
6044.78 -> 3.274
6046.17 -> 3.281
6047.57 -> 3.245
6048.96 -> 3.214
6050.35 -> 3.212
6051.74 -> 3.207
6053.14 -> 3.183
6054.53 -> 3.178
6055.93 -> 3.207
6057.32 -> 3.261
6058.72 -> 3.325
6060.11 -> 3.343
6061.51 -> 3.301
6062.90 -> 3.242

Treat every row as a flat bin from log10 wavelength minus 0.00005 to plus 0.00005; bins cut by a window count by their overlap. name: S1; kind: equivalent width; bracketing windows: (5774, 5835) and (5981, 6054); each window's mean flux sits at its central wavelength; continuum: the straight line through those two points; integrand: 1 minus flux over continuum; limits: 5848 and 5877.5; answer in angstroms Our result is 3.8 angstroms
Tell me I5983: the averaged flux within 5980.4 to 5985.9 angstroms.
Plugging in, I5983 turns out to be 3.38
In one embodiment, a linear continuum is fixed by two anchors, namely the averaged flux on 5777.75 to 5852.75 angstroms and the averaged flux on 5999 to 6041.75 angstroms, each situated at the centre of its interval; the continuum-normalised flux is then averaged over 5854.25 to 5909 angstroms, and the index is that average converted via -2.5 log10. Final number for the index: 0.122 mag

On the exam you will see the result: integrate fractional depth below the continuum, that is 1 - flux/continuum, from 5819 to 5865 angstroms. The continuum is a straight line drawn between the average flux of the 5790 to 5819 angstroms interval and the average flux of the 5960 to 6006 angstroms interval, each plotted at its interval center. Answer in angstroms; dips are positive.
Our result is 2.9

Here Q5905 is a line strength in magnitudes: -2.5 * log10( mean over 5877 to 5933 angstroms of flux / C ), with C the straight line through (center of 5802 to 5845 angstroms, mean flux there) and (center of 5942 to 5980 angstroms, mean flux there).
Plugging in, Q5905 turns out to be 0.088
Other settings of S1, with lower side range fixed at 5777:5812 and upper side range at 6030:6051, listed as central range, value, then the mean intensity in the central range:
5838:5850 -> 1.0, 3.43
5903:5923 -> 1.5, 3.29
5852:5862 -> 1.5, 3.13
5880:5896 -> 2.1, 3.14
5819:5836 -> 0.3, 3.71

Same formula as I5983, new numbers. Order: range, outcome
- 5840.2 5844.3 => 3.43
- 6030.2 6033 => 3.26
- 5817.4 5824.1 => 3.68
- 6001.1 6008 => 3.24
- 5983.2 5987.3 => 3.41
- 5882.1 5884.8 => 3.15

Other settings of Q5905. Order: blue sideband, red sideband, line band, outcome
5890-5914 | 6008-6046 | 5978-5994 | -0.04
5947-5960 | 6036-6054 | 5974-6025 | 0.02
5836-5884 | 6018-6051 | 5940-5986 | -0.05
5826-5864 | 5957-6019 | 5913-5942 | 0.02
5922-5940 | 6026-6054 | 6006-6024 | 0.00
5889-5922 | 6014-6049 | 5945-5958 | -0.07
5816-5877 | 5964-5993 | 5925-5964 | 0.01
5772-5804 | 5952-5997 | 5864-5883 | 0.16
